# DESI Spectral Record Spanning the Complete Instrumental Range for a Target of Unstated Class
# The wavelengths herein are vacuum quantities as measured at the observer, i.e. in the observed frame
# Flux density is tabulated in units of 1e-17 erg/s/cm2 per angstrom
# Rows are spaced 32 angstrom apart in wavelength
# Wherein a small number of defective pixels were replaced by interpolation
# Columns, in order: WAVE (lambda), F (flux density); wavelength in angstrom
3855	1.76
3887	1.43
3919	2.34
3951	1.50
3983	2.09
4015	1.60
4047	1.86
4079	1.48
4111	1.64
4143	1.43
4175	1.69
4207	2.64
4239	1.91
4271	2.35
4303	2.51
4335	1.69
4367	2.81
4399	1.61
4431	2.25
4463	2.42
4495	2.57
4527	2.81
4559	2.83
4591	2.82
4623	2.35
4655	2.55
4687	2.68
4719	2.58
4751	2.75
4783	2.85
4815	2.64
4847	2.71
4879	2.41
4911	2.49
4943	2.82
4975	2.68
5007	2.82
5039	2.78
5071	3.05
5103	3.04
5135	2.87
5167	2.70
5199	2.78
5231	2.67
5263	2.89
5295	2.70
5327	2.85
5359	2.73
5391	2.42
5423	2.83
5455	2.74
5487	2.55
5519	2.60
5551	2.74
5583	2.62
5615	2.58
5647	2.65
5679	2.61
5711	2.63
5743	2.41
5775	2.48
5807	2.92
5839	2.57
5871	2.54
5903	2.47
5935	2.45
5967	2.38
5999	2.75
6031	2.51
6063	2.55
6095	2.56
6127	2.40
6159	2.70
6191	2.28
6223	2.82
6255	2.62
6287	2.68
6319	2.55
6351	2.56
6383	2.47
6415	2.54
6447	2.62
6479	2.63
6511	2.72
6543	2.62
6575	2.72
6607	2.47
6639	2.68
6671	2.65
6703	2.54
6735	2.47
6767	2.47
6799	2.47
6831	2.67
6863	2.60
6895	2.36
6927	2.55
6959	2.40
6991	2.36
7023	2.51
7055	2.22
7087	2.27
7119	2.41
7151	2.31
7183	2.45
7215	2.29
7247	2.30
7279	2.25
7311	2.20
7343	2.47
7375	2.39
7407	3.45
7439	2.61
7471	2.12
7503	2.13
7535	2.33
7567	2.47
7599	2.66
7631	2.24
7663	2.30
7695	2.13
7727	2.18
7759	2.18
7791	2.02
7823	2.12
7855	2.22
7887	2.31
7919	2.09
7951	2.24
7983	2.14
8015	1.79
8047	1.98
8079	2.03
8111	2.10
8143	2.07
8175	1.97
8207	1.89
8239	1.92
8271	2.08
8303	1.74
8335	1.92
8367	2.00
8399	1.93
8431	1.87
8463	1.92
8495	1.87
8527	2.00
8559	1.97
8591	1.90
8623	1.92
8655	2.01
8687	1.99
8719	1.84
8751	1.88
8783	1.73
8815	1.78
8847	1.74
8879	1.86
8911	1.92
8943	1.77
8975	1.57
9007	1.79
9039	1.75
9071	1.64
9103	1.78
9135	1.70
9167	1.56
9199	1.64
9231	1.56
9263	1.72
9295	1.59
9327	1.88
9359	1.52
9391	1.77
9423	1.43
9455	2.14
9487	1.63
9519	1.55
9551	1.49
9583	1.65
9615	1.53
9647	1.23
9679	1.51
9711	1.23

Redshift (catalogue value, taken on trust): 0.128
